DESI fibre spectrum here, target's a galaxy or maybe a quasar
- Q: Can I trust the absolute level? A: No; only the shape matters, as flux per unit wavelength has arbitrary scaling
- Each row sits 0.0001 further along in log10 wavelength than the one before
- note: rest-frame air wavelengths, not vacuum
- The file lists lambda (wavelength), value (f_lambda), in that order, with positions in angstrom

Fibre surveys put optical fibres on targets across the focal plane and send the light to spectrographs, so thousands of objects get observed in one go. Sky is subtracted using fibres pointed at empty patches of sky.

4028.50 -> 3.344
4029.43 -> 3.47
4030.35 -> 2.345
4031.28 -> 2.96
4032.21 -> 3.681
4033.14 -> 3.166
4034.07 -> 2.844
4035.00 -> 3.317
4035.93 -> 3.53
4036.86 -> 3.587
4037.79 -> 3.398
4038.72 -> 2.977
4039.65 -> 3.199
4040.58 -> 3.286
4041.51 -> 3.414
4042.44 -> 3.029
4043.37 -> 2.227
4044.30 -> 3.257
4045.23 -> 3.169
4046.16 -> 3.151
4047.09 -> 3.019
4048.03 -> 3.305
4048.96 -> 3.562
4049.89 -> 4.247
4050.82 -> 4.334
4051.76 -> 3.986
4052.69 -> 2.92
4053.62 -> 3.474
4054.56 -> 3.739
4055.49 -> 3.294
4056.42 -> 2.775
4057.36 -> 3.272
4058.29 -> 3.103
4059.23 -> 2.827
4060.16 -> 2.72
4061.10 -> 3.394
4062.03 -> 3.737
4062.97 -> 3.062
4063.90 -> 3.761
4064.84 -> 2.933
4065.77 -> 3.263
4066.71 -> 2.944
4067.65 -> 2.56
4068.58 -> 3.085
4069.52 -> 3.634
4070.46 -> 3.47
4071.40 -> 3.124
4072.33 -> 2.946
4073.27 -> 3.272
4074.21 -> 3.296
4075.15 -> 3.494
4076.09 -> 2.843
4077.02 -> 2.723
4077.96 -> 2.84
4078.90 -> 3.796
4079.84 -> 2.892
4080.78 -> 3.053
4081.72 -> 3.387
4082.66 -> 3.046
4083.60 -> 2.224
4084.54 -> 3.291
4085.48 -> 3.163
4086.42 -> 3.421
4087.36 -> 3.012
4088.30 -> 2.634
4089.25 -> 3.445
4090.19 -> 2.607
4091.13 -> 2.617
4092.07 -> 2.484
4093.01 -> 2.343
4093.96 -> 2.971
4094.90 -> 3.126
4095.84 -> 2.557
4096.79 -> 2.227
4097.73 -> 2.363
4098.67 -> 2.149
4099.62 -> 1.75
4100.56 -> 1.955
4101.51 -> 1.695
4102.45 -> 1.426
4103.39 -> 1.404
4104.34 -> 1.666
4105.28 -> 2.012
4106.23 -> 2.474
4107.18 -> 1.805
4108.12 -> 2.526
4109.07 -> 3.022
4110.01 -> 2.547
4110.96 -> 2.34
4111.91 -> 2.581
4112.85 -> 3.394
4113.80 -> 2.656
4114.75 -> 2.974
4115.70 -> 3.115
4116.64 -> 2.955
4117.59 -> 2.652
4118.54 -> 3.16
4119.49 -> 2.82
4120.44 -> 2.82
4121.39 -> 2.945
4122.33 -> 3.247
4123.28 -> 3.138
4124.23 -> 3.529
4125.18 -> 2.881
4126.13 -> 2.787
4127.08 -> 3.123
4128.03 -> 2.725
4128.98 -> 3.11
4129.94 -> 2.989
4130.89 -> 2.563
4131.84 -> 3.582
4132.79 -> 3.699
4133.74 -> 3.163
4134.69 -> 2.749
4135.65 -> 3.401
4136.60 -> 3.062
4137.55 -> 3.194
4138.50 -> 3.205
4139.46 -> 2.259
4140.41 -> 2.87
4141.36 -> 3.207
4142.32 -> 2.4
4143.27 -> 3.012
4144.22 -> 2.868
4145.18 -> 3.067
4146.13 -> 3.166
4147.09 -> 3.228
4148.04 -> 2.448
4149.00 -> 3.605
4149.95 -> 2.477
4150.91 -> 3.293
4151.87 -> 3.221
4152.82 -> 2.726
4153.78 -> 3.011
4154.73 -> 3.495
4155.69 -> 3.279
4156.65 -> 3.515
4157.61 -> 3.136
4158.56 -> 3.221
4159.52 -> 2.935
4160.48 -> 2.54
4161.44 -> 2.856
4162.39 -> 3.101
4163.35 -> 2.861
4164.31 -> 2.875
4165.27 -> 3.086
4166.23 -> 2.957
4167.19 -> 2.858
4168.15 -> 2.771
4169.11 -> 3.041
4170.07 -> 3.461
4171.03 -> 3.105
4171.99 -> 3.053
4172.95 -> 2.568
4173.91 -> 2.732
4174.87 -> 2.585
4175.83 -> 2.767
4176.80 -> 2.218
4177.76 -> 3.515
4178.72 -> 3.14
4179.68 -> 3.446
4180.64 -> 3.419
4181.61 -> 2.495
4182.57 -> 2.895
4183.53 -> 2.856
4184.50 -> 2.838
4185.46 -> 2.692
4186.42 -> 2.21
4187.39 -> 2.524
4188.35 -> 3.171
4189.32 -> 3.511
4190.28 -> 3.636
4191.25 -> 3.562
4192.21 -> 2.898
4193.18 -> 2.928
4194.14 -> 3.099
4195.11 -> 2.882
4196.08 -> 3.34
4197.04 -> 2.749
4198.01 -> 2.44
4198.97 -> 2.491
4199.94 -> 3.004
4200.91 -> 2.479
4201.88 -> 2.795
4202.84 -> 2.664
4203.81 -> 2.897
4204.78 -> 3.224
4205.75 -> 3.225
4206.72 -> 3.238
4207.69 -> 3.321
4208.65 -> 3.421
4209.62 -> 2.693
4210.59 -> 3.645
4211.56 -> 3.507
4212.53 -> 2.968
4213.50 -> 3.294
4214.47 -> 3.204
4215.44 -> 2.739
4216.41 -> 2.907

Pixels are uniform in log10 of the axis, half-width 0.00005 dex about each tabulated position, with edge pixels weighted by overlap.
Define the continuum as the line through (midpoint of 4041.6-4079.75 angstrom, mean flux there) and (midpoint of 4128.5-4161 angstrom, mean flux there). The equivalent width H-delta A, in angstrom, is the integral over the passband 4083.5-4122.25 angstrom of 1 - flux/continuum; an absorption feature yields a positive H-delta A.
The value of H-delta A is 7.0 angstrom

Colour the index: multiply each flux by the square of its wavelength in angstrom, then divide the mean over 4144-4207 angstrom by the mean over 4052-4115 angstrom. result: 1.1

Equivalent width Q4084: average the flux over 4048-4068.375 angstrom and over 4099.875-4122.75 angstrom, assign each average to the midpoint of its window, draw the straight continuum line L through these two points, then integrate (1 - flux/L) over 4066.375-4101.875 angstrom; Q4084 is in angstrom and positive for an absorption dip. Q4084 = 0.9 angstrom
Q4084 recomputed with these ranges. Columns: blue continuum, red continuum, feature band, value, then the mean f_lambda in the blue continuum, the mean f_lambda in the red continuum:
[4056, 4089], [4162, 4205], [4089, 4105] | 4.24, 3.12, 2.93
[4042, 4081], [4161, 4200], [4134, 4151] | 0.37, 3.23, 2.94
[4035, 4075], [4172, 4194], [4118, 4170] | 0.26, 3.27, 2.94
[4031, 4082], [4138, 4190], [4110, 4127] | 0.80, 3.24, 2.96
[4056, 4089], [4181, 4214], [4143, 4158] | -0.30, 3.12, 2.99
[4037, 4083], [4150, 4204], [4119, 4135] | 0.11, 3.23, 2.96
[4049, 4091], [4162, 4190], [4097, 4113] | 4.90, 3.2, 2.93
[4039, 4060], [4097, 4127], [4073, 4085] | -0.59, 3.29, 2.55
